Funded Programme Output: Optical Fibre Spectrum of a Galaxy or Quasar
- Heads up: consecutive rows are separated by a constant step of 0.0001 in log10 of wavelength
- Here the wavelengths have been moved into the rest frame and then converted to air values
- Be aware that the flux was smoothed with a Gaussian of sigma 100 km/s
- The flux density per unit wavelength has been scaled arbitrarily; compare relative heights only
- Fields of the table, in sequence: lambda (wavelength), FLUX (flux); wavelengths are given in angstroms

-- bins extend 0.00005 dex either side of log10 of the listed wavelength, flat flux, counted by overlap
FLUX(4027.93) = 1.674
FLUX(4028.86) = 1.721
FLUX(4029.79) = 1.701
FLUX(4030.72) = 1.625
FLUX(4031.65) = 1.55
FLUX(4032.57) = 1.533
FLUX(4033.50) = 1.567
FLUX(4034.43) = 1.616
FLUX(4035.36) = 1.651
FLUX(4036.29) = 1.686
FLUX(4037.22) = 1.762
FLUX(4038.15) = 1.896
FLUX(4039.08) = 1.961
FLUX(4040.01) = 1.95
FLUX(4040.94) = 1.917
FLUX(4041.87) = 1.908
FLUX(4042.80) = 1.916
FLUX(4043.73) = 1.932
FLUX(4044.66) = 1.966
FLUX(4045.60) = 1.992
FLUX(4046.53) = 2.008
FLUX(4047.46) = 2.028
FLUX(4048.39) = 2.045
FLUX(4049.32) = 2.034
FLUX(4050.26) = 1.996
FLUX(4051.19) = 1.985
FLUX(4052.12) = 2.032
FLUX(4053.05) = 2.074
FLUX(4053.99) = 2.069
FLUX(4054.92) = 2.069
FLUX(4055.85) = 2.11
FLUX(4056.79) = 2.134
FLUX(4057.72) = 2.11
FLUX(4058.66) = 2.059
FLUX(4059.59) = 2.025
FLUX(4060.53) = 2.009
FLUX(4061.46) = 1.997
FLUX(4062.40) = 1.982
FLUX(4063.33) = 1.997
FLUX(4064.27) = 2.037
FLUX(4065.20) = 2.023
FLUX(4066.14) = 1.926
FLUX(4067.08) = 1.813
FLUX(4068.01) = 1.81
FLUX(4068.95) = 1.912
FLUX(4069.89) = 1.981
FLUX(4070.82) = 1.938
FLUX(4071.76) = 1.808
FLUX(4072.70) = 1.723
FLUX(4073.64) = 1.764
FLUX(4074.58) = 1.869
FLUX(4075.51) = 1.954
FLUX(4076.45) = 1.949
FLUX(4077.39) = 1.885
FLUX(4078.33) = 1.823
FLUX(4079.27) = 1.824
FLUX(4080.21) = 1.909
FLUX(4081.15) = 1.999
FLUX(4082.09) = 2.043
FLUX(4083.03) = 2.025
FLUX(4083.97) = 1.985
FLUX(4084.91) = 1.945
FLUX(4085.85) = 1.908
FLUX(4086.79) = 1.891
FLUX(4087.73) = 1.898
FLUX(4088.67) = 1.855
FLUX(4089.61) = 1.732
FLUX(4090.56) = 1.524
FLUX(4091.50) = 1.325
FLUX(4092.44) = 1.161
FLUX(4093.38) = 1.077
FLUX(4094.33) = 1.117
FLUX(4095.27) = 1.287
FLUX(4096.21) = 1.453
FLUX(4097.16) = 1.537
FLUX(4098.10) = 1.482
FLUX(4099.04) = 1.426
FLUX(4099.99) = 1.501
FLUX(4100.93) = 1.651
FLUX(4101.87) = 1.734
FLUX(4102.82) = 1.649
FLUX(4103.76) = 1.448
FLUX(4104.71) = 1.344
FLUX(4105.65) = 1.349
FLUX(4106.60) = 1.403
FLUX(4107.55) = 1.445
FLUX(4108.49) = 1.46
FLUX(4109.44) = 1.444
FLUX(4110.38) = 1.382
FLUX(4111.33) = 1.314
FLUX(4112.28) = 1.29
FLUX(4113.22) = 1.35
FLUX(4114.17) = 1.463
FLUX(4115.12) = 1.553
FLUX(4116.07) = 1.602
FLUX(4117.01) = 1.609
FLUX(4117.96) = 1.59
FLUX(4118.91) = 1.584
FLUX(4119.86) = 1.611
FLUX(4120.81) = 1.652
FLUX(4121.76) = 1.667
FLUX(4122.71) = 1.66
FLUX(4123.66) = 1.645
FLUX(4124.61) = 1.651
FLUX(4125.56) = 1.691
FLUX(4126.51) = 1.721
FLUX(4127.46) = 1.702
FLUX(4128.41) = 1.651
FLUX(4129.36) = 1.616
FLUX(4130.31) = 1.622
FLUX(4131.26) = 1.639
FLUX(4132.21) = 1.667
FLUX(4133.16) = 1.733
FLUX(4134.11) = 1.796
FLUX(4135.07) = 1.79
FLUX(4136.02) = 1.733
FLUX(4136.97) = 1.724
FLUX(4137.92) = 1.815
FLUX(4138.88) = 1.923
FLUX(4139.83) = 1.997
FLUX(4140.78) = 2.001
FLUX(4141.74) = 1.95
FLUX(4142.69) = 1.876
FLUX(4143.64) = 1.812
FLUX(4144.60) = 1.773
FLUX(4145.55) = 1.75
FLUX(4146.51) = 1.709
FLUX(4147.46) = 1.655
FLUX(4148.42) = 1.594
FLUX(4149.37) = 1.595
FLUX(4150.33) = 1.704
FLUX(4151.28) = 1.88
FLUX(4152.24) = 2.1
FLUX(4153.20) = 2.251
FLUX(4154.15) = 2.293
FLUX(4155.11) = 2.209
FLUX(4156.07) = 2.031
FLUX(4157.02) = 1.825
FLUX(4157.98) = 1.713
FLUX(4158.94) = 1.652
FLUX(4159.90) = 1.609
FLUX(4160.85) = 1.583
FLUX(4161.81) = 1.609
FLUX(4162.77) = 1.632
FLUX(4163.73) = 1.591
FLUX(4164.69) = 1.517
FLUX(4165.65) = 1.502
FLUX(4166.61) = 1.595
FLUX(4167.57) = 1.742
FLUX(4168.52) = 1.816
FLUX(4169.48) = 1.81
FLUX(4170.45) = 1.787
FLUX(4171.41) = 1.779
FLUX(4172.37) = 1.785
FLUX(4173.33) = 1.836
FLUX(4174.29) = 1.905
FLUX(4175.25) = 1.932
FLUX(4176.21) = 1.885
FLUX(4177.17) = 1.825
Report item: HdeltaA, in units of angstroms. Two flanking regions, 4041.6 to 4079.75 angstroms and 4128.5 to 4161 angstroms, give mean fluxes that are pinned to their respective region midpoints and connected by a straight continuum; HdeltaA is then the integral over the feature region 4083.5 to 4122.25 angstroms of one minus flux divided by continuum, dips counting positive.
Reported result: 7.38 angstroms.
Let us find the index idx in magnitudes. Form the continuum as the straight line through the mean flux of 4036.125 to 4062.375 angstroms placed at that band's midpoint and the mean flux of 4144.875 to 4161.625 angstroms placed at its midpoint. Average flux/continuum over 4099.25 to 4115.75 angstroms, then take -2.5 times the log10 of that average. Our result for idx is 0.29 mag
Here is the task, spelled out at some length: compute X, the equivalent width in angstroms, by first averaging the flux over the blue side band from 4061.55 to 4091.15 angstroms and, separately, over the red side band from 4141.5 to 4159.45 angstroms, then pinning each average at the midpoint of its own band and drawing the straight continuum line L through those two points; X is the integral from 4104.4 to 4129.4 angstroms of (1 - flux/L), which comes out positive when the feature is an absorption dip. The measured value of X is 4.5 angstroms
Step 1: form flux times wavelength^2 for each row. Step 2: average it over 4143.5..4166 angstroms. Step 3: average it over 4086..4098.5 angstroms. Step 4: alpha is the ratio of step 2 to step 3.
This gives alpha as 1.22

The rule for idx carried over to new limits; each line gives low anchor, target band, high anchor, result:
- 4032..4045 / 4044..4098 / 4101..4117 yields -0.13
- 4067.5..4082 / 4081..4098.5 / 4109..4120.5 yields 0.06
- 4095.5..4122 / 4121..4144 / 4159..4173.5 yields -0.12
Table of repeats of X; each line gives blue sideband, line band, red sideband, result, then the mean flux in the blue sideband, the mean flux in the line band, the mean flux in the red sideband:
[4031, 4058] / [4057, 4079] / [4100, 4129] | -1.8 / 1.91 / 1.93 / 1.54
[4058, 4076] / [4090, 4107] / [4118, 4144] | 3.9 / 1.93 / 1.42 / 1.74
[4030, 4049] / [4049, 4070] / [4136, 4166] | -2.1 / 1.83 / 2.01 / 1.8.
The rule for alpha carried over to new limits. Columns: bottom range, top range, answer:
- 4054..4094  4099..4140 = 0.87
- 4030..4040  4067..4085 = 1.14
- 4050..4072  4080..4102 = 0.83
